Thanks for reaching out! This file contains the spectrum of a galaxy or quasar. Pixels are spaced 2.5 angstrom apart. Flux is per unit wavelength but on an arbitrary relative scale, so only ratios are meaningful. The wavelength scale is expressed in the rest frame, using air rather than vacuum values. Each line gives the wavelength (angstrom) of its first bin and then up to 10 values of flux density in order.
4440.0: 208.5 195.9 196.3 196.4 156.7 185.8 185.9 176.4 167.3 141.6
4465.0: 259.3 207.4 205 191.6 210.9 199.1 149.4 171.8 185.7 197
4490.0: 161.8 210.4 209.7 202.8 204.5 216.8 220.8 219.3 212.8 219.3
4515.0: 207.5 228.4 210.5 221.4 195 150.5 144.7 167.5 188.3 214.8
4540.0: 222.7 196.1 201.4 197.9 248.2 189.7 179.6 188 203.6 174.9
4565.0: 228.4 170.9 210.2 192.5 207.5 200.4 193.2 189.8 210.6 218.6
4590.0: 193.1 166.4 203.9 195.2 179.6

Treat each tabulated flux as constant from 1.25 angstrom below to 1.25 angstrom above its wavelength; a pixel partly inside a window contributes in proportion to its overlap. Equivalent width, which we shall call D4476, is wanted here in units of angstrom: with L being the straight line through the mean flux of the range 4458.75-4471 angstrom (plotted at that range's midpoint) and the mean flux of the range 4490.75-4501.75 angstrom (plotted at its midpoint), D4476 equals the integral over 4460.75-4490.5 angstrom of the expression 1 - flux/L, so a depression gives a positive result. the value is 1.3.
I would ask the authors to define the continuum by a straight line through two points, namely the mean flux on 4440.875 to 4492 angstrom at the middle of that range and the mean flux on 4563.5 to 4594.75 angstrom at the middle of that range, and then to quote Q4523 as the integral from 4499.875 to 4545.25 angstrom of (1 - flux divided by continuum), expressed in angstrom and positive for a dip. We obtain -2.18 angstrom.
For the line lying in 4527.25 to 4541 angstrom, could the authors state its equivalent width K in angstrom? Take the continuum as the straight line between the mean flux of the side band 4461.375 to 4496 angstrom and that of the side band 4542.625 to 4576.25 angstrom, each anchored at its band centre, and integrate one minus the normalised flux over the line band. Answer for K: 1.0 angstrom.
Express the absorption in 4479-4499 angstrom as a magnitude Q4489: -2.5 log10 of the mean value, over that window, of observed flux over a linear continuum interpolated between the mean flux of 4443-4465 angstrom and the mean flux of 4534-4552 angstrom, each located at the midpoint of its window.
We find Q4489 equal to 0.03 mag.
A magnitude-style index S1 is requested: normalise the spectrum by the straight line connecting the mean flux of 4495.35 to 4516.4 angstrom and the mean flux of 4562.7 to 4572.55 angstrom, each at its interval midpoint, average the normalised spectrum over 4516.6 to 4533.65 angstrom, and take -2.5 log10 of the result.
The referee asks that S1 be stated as 0.12 mag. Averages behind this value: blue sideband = 213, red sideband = 199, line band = 188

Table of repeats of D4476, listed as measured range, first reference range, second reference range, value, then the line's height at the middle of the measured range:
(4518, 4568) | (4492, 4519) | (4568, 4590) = 2.8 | 207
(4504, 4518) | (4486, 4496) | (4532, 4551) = -1.3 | 199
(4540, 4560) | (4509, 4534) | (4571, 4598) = -0.5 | 196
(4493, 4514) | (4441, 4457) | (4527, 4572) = -2.5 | 190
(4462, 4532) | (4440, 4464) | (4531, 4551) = -2.5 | 192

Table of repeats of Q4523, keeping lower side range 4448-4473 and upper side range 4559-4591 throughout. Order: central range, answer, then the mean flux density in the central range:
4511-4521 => -1.2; 216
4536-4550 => -1.0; 210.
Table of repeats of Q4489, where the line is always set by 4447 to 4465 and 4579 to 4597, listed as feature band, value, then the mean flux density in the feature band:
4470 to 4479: -0.110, 200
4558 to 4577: -0.024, 198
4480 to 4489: 0.016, 179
